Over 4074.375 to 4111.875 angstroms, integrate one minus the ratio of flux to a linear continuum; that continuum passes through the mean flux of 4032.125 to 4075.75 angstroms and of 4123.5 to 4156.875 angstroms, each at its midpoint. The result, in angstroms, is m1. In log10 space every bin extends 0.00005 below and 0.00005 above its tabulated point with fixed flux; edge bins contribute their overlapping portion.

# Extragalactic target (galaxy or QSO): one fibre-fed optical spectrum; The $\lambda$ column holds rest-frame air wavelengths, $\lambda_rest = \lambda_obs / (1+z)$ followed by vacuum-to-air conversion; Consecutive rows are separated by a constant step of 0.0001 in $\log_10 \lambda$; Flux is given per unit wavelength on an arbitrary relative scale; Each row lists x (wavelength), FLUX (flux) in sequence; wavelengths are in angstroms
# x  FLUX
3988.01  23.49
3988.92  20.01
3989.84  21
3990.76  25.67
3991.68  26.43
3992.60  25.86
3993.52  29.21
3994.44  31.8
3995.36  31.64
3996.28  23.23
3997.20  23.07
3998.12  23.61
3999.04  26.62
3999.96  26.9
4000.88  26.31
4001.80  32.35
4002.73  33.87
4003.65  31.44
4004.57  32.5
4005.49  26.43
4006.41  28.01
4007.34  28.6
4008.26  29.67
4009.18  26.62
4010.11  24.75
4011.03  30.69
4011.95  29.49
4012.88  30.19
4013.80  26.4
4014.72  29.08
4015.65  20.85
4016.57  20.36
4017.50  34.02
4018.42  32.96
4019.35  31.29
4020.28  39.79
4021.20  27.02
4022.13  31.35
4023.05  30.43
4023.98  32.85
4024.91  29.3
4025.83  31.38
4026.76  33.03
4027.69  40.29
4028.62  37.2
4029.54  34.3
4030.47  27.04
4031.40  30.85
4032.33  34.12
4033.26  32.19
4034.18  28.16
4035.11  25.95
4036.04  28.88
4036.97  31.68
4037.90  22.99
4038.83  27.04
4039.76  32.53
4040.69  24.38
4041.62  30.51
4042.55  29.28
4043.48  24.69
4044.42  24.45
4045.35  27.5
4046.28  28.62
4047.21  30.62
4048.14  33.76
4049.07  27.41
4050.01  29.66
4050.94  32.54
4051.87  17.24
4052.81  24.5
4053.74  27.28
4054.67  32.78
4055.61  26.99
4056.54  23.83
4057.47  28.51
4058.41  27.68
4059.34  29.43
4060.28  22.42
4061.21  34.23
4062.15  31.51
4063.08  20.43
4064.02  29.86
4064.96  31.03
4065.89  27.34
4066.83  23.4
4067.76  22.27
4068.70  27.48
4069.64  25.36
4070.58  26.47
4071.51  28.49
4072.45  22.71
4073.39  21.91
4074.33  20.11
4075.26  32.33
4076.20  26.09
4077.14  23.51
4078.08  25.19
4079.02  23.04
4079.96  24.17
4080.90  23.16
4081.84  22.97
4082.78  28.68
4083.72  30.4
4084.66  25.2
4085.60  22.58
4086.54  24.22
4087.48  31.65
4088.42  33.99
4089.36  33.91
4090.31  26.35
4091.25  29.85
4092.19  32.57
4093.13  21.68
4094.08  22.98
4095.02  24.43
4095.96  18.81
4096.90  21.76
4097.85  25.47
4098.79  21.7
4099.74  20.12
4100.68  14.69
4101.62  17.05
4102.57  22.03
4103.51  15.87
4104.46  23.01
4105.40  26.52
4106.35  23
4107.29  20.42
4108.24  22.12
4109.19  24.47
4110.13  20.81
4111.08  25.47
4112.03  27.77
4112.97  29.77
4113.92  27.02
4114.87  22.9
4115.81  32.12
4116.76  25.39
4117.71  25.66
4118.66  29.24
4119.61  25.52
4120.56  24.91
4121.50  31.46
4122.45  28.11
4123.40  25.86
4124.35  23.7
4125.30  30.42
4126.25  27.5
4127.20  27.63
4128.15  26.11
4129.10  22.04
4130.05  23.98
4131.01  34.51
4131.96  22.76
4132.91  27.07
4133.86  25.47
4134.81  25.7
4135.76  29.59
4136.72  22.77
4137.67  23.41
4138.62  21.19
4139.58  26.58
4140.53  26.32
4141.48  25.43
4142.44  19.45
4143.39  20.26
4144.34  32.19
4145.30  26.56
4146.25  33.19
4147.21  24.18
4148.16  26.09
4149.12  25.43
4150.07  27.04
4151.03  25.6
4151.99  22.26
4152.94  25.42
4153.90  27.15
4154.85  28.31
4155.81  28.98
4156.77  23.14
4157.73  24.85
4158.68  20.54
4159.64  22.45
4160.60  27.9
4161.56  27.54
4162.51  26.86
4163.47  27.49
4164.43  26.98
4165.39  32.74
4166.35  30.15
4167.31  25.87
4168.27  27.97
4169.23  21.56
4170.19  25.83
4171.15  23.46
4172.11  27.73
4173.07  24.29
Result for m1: 3.4 angstroms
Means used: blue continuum 27.5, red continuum 26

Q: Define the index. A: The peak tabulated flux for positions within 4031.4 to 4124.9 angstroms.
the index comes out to 34.23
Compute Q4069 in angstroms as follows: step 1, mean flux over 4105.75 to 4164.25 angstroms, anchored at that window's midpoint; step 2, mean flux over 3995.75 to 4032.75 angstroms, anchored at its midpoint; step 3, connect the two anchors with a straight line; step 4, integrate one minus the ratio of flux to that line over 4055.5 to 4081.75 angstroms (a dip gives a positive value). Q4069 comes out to 1.9 angstroms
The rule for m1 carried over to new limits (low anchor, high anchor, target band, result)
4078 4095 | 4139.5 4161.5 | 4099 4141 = 2.0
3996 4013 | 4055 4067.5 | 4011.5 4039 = -2.5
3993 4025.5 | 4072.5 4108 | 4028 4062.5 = -2.4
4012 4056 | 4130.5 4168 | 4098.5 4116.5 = 2.8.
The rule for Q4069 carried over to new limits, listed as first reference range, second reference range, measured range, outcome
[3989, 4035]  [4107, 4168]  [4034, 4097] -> 2.50 angstroms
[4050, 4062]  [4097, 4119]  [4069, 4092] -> -0.77 angstroms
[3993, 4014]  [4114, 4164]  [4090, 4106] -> 2.51 angstroms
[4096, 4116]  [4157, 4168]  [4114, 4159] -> -2.24 angstroms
